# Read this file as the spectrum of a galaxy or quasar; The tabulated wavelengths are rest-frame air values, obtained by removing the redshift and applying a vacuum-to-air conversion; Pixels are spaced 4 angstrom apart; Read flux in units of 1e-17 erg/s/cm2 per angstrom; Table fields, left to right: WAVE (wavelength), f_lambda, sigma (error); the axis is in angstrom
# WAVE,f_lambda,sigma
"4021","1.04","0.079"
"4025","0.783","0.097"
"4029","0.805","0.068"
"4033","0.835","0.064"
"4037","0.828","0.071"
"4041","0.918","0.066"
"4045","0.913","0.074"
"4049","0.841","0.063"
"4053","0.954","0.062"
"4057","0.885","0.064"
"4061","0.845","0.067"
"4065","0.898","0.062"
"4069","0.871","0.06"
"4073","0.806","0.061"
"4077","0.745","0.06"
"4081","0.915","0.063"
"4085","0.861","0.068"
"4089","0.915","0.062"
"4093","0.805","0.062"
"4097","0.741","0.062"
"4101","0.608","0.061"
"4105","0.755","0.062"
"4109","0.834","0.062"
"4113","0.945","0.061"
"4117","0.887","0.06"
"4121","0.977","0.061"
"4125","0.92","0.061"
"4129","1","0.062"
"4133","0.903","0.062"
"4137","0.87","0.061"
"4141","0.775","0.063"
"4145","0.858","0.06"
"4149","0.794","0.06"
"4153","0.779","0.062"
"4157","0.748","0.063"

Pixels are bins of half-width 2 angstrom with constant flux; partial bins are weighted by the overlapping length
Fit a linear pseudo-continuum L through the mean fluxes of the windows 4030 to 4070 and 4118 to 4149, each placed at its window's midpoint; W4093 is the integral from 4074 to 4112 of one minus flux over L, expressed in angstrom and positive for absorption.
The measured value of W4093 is 3.6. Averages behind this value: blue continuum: 0.877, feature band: 0.802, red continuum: 0.893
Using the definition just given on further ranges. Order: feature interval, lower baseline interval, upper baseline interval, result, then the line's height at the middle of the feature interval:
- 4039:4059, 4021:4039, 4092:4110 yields -2.22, 0.812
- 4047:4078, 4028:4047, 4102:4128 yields 0.32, 0.868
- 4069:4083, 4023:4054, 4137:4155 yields 0.18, 0.84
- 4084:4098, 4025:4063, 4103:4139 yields 0.80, 0.886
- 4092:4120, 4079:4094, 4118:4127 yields 3.41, 0.913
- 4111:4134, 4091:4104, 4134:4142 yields -4.26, 0.793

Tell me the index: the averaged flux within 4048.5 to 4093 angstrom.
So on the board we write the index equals 0.865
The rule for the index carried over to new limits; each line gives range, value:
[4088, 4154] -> 0.845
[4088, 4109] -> 0.764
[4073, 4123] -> 0.831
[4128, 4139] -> 0.917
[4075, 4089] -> 0.851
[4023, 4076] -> 0.858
